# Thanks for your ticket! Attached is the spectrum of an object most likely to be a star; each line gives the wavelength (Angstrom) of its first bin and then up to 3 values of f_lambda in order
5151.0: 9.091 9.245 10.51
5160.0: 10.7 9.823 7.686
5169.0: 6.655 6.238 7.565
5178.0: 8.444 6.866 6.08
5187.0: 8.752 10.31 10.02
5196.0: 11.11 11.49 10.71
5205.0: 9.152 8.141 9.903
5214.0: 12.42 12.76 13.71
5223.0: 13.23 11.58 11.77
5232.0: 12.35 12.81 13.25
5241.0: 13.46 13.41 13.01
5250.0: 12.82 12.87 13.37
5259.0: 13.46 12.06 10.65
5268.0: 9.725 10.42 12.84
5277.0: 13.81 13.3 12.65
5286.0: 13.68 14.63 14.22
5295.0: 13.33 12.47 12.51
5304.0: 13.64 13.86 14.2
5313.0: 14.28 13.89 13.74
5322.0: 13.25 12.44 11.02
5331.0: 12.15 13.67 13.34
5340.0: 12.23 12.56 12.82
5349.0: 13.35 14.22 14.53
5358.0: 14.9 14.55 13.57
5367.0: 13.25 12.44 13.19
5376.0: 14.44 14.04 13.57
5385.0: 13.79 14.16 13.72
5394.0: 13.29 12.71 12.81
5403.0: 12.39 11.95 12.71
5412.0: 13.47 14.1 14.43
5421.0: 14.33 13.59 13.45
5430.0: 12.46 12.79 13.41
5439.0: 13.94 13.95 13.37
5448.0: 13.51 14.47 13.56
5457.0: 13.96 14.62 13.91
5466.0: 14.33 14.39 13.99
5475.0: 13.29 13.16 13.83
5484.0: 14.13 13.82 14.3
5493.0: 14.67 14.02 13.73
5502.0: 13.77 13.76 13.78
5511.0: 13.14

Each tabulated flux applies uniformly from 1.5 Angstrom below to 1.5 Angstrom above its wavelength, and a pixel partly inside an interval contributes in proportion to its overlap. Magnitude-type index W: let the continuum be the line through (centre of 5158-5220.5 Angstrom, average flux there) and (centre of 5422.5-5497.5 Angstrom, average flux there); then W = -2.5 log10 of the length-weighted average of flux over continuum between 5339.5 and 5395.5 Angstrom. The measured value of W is -0.11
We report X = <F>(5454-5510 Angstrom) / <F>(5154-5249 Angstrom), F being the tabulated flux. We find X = 1.34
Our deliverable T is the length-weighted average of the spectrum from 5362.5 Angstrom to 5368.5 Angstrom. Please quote 13.4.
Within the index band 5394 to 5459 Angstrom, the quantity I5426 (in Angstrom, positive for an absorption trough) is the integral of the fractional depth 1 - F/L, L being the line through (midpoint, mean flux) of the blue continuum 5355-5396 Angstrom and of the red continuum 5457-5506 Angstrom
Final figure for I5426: 2.21 Angstrom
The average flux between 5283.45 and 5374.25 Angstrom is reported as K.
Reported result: 13.4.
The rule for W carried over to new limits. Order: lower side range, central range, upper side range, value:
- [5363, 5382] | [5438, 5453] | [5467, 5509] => -0.01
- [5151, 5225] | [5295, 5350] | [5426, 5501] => -0.12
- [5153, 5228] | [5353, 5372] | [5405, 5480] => -0.12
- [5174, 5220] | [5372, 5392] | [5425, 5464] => -0.10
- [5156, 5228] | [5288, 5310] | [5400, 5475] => -0.18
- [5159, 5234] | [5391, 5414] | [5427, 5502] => 0.00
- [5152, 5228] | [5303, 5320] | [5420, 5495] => -0.20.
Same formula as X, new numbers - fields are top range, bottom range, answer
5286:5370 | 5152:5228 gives 1.38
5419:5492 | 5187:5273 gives 1.17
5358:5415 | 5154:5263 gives 1.24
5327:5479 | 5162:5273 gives 1.25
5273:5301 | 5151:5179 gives 1.56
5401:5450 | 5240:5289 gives 1.06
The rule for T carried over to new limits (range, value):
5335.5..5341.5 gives 12.8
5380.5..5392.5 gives 13.8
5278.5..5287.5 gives 13.2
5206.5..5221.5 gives 11.4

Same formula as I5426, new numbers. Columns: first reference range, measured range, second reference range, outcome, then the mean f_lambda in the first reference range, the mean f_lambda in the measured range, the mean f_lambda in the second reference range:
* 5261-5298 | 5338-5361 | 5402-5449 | -1.1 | 12.6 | 13.6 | 13.4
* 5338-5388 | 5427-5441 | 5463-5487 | 0.6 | 13.6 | 13.2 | 13.9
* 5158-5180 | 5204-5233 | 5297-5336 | -4.8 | 8.18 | 11.5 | 13.2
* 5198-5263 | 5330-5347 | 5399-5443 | 0.0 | 12.2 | 12.8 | 13.3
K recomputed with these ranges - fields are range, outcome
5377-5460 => 13.5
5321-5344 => 12.6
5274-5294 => 13.6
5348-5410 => 13.5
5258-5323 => 13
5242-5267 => 12.7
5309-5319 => 14.1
